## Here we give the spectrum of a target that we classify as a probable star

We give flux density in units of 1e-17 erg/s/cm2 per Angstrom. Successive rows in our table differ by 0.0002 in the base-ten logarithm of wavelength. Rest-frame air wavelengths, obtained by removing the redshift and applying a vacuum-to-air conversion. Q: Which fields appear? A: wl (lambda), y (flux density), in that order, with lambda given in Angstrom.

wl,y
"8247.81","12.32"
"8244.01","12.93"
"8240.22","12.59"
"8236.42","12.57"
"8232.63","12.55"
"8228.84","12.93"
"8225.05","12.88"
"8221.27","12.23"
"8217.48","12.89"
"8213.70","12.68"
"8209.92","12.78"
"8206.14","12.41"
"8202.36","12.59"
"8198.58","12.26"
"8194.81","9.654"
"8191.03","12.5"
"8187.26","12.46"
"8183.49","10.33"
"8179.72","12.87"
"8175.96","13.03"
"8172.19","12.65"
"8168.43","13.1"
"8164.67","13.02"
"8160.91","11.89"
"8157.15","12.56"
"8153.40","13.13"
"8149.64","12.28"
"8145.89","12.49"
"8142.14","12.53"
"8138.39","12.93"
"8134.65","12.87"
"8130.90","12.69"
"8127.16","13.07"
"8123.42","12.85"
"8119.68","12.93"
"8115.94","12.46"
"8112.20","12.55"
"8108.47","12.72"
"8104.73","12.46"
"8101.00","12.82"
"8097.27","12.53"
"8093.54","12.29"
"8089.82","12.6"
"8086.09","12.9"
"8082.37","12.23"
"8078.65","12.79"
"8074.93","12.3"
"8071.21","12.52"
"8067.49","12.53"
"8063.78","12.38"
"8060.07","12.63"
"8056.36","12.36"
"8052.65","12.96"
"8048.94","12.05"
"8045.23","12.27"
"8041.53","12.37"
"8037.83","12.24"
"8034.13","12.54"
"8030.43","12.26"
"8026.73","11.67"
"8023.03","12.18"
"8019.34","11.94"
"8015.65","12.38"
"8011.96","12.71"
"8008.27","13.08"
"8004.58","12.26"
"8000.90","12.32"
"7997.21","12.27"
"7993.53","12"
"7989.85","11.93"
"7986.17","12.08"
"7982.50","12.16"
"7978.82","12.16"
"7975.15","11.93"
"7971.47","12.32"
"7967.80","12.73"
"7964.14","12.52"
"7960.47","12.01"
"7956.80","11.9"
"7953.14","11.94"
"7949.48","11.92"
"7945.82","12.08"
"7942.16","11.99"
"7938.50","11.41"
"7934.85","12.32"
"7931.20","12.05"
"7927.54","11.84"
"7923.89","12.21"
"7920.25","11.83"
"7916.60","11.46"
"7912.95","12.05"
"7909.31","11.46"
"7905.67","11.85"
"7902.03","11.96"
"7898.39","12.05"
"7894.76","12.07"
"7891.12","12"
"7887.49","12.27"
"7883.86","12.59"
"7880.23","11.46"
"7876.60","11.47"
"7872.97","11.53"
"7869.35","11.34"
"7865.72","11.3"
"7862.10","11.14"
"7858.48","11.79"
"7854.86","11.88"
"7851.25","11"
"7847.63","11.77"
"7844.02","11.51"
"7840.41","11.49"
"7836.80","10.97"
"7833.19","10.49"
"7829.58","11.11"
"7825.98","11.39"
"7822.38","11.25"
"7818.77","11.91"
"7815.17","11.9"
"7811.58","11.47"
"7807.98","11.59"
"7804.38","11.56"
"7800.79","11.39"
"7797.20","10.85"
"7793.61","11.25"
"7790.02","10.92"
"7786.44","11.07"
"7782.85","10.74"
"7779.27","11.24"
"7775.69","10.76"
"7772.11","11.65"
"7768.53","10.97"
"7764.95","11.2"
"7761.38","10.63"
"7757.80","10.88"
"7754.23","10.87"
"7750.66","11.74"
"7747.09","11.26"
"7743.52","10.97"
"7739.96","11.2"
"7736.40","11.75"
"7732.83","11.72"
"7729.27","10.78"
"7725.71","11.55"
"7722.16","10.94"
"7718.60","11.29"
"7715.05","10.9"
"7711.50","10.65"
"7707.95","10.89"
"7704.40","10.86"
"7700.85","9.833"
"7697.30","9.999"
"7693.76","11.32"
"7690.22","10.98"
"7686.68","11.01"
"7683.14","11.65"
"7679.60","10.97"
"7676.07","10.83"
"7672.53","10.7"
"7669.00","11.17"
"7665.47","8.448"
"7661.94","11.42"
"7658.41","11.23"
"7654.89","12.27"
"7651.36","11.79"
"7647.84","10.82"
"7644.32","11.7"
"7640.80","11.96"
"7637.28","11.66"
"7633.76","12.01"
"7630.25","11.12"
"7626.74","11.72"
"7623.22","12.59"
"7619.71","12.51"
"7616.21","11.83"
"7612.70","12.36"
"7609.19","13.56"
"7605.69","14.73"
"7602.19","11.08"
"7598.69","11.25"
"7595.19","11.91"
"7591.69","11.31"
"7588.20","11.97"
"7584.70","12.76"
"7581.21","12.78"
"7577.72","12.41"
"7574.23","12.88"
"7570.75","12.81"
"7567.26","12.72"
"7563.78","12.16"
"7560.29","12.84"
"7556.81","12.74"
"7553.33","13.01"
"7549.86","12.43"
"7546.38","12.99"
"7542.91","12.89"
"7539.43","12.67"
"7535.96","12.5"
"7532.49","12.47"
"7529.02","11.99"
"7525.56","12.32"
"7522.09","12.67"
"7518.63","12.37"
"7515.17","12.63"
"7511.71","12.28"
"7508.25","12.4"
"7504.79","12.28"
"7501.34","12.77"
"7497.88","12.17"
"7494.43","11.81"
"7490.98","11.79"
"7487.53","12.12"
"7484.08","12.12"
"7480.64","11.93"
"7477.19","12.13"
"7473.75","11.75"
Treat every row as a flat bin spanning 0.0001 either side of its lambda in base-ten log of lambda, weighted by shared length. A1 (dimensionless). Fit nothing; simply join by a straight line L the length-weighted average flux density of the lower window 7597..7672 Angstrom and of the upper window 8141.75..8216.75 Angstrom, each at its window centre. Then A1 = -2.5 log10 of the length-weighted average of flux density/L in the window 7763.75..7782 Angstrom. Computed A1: 0.07 mag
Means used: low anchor 11.8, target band 11.1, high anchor 12.4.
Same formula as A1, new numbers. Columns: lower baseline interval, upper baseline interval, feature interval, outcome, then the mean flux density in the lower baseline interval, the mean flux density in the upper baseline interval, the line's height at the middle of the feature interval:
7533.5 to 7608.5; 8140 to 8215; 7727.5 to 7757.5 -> 0.11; 12.5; 12.4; 12.5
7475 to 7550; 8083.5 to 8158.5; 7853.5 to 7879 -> 0.10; 12.3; 12.7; 12.5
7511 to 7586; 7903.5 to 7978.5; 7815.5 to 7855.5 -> 0.08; 12.6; 12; 12.2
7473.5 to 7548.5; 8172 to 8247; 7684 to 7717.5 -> 0.15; 12.3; 12.4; 12.3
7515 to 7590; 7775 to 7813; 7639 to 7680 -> 0.08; 12.6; 11.2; 12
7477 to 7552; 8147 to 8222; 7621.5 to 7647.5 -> 0.05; 12.4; 12.4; 12.4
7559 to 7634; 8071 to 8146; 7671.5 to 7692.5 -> 0.12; 12.3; 12.7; 12.4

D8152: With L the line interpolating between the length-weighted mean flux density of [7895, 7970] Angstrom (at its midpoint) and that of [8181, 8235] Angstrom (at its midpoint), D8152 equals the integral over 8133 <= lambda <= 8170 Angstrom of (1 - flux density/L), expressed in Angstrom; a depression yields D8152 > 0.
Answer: -1.49 Angstrom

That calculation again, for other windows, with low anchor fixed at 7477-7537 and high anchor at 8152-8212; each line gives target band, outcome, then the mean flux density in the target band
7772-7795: 2.3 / 11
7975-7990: 0.3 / 12.1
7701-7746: 4.4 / 11.1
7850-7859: 0.5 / 11.6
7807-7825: 1.0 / 11.6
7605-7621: -0.8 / 12.9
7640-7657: 0.8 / 11.7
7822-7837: 1.5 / 11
